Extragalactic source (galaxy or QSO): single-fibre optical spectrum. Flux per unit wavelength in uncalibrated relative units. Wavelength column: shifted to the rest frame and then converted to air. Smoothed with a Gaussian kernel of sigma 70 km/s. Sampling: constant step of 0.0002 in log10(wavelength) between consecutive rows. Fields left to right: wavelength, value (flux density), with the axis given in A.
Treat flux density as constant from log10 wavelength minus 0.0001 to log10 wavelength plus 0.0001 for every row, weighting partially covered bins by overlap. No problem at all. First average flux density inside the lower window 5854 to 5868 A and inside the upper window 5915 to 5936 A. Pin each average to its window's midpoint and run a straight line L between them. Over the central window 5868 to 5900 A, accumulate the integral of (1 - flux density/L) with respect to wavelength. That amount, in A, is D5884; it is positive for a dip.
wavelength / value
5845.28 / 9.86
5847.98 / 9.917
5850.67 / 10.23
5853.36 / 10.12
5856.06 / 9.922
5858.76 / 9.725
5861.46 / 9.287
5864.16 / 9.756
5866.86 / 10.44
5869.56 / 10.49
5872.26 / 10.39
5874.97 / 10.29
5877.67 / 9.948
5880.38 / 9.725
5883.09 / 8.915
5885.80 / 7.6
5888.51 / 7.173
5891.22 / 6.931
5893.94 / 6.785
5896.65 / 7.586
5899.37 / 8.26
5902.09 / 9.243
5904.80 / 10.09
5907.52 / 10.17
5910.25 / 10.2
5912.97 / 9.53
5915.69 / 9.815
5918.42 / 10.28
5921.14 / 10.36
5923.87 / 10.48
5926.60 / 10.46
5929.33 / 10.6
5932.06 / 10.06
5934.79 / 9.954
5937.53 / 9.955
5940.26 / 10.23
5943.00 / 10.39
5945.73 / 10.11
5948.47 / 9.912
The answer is 4.1 A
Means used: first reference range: 9.83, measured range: 8.69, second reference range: 10.3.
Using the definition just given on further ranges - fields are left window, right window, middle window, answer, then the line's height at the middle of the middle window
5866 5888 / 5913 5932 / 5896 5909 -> 1.07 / 9.97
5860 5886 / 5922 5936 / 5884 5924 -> 4.63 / 10.1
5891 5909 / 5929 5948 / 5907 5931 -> -2.26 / 9.34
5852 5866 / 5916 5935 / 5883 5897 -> 3.72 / 10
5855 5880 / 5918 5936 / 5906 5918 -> 0.34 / 10.2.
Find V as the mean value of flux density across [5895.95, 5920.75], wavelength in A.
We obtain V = 9.55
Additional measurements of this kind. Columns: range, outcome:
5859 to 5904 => 8.96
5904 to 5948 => 10.2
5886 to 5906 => 7.97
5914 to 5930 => 10.3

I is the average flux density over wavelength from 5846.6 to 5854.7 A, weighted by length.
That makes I 10.1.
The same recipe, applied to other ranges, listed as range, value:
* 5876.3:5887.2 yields 9.04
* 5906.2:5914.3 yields 9.96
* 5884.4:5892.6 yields 7.24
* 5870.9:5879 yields 10.2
